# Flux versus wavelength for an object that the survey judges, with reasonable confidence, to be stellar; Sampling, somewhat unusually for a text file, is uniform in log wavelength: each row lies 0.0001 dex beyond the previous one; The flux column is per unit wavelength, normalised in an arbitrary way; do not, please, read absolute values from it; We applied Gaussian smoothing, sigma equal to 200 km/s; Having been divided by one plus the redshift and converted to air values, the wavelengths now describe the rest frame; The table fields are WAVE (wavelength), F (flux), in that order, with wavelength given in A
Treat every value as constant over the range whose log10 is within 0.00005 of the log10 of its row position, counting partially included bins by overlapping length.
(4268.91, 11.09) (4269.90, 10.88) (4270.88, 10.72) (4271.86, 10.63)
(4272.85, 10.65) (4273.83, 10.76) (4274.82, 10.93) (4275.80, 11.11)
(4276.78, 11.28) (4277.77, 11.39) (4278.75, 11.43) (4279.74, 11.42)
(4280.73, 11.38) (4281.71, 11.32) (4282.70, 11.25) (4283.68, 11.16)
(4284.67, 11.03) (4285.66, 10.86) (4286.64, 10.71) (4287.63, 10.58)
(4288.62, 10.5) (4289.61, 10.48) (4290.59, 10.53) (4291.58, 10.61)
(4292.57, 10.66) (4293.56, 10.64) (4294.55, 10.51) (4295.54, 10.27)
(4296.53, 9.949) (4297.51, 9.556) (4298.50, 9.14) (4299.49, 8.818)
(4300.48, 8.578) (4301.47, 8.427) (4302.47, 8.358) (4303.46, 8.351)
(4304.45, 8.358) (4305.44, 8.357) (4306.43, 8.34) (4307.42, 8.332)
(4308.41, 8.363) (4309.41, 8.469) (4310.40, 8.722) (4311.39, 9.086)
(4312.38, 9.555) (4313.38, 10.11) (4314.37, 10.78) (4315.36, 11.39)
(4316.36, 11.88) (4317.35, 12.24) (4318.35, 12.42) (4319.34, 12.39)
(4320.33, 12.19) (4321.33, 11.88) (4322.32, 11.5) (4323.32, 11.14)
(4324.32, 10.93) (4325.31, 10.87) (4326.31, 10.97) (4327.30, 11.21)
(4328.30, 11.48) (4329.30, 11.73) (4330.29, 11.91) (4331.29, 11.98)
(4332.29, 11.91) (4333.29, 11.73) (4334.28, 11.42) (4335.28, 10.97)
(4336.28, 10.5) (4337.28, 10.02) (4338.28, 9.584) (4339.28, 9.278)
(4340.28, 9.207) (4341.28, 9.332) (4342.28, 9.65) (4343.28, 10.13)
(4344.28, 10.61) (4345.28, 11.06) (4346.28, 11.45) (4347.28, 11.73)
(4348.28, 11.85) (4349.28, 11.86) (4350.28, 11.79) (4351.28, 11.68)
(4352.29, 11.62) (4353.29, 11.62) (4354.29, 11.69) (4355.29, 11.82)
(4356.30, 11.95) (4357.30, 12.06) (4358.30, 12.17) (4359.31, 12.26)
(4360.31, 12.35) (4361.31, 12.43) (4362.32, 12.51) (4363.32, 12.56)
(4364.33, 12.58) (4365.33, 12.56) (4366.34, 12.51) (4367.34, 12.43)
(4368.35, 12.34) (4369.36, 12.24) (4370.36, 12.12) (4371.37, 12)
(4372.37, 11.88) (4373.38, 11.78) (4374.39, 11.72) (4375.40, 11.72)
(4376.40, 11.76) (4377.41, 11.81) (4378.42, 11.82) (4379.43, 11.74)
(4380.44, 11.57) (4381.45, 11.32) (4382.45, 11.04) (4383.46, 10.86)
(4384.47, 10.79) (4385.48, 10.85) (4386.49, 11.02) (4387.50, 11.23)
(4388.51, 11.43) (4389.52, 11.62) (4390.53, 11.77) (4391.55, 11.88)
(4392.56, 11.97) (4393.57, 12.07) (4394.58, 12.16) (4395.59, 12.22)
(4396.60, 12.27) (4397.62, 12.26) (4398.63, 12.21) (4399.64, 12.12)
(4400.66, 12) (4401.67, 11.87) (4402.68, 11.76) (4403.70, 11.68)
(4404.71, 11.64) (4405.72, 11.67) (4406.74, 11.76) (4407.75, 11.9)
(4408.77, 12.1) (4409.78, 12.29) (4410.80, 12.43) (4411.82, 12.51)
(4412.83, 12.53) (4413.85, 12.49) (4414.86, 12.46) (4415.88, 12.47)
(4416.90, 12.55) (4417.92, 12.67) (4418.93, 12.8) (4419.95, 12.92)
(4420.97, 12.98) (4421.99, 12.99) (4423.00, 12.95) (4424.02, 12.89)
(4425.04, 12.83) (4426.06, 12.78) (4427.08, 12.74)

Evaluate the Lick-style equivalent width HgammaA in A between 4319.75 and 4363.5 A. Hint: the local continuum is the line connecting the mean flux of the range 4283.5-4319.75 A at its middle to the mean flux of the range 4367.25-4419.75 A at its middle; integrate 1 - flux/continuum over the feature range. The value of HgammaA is -2.1 A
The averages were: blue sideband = 9.94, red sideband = 11.9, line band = 11.3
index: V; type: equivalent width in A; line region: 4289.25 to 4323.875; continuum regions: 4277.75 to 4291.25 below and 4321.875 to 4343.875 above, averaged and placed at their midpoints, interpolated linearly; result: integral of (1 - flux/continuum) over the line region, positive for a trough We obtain 2.8 A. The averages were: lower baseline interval 11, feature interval 10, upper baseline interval 10.8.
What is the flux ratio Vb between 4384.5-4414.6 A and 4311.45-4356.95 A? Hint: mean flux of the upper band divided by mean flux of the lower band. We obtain 1.07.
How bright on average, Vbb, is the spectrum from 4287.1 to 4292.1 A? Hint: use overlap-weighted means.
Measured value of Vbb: 10.5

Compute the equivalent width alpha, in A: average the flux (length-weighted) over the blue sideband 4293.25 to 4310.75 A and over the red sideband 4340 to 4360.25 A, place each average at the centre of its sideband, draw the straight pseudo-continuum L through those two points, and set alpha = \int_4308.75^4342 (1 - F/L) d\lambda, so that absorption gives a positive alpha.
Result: -2.5 A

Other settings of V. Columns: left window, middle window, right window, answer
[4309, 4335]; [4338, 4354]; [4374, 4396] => 0.72 A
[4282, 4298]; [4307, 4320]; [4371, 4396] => 0.63 A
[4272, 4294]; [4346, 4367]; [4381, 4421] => -0.89 A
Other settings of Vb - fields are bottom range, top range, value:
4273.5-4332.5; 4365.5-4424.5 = 1.14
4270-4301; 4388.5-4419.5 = 1.14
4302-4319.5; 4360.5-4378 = 1.25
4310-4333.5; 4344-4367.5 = 1.06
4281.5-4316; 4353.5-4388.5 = 1.21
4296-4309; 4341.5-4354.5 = 1.29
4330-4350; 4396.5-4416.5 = 1.12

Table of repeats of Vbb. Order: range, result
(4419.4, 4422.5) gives 13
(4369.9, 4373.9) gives 11.9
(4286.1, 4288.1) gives 10.7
